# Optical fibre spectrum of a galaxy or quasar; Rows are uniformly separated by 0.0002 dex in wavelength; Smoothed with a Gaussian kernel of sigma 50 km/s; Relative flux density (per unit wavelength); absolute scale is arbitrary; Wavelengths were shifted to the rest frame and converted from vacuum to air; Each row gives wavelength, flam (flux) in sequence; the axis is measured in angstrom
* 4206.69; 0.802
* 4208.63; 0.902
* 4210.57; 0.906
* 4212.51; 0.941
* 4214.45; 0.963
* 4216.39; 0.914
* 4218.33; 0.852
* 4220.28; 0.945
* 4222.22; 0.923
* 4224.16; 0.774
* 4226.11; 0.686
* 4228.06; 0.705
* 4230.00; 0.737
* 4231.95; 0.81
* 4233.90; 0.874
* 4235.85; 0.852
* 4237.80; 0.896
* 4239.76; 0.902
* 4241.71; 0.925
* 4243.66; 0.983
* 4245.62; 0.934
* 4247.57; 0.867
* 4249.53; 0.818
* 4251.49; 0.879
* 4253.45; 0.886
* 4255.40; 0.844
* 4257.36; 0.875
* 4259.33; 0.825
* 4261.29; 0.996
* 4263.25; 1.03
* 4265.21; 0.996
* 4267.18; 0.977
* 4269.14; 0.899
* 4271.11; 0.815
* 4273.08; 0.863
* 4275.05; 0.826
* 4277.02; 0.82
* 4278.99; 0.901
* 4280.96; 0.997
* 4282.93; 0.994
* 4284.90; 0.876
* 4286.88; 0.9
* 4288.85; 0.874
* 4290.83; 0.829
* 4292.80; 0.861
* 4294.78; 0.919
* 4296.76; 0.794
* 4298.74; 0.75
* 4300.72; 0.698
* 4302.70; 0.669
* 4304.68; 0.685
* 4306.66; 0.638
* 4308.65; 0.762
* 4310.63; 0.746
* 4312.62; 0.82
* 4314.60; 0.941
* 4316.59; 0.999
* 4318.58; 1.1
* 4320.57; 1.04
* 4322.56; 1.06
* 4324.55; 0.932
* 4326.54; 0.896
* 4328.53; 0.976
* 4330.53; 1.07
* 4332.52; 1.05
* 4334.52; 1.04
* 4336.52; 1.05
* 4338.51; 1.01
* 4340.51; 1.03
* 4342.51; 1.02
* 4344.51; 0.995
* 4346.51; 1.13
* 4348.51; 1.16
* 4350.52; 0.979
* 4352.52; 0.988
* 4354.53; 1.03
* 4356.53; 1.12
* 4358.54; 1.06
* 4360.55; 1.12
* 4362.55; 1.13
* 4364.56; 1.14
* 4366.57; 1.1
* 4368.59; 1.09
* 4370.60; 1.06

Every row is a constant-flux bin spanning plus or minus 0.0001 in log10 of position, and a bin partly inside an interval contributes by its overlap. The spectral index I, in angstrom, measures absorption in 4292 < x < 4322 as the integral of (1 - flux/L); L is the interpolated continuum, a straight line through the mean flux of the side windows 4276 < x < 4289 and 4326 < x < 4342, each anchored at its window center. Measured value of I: 4.1 angstrom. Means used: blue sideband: 0.911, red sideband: 1.02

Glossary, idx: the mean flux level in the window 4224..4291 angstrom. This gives 0.878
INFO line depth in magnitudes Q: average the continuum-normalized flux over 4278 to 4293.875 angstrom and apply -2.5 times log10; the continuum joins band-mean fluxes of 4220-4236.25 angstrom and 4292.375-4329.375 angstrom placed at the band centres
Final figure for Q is -0.08 mag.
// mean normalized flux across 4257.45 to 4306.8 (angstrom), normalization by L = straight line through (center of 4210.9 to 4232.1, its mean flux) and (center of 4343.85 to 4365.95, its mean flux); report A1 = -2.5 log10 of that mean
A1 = 0.10 mag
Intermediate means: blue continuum 0.844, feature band 0.861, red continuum 1.08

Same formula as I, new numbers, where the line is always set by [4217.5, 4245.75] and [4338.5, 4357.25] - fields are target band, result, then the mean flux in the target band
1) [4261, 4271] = -0.61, 0.964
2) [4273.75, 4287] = 0.45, 0.901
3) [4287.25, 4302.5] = 2.29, 0.814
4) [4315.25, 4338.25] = -0.15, 1.02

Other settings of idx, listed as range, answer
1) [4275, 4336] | 0.888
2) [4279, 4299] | 0.885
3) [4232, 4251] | 0.89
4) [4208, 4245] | 0.868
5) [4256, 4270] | 0.94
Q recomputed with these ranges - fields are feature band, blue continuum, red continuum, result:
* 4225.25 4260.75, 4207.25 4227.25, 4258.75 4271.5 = 0.08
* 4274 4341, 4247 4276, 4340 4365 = 0.10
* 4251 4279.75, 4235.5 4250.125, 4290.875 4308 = -0.07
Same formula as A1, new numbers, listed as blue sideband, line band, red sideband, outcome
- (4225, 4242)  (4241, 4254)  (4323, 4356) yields -0.07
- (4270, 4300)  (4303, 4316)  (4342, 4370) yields 0.22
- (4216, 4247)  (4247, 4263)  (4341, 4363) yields 0.02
